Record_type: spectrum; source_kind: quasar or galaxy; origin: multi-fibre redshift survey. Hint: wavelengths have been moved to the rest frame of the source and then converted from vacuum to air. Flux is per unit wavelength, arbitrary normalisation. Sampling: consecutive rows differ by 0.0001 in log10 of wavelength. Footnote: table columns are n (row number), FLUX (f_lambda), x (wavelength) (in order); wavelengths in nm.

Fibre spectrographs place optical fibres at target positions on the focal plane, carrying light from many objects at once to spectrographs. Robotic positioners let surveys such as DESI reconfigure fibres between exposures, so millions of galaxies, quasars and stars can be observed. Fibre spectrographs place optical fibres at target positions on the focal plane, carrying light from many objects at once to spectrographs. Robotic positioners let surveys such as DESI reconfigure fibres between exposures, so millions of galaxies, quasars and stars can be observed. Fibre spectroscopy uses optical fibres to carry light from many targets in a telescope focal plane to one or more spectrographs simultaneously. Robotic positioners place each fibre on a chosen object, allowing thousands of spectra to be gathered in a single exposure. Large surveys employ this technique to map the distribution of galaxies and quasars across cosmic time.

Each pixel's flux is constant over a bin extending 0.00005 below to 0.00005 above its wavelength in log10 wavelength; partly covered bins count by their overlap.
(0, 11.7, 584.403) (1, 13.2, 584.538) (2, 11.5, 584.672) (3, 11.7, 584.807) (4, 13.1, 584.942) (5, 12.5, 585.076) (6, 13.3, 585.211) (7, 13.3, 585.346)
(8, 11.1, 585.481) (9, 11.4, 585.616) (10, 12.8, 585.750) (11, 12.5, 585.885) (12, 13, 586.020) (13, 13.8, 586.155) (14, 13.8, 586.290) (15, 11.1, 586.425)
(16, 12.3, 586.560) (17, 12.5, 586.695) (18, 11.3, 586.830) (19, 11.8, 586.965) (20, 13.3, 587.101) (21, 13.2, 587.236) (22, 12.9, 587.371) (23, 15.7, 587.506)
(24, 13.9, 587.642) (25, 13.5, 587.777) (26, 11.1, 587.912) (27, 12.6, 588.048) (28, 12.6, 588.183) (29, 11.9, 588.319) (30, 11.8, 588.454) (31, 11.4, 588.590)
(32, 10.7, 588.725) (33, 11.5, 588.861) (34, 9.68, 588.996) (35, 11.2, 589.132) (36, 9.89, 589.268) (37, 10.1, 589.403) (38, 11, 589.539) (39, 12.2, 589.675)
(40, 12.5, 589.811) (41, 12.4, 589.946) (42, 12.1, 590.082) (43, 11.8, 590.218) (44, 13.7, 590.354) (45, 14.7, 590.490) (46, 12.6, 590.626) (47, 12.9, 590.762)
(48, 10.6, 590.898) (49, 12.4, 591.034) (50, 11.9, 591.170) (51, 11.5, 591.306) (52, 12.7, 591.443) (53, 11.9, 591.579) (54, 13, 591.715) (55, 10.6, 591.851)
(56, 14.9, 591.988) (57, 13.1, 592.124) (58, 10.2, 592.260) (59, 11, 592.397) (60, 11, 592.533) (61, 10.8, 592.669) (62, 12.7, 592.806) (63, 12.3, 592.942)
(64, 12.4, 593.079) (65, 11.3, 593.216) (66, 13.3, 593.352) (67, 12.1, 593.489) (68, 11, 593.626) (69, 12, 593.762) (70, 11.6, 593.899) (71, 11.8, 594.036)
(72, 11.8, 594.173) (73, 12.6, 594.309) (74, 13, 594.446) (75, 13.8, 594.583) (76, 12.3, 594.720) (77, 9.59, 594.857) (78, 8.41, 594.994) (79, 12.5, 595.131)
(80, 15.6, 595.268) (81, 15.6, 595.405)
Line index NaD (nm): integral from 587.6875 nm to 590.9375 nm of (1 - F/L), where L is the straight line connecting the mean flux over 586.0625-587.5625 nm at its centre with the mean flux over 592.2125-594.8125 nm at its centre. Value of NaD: 0.17 nm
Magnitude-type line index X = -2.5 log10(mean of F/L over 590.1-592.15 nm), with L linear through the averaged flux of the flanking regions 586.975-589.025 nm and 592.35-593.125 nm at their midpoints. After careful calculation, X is -0.052 mag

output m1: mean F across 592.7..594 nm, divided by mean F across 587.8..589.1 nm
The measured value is 1.04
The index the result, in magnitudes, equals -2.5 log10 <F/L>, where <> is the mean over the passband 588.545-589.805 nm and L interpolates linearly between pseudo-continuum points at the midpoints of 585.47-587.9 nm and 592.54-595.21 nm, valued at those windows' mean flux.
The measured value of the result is 0.14 mag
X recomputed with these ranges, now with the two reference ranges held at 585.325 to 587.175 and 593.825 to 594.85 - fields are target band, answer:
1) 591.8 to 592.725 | 0.05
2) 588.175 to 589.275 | 0.11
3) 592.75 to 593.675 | 0.01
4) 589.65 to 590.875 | -0.03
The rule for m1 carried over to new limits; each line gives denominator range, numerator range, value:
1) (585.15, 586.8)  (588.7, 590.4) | 0.91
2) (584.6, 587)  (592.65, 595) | 0.96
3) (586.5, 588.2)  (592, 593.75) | 0.93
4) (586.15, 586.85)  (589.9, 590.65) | 1.04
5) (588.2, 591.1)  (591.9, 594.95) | 1.02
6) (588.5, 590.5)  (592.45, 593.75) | 1.03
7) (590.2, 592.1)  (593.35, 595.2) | 0.94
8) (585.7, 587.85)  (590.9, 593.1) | 0.92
